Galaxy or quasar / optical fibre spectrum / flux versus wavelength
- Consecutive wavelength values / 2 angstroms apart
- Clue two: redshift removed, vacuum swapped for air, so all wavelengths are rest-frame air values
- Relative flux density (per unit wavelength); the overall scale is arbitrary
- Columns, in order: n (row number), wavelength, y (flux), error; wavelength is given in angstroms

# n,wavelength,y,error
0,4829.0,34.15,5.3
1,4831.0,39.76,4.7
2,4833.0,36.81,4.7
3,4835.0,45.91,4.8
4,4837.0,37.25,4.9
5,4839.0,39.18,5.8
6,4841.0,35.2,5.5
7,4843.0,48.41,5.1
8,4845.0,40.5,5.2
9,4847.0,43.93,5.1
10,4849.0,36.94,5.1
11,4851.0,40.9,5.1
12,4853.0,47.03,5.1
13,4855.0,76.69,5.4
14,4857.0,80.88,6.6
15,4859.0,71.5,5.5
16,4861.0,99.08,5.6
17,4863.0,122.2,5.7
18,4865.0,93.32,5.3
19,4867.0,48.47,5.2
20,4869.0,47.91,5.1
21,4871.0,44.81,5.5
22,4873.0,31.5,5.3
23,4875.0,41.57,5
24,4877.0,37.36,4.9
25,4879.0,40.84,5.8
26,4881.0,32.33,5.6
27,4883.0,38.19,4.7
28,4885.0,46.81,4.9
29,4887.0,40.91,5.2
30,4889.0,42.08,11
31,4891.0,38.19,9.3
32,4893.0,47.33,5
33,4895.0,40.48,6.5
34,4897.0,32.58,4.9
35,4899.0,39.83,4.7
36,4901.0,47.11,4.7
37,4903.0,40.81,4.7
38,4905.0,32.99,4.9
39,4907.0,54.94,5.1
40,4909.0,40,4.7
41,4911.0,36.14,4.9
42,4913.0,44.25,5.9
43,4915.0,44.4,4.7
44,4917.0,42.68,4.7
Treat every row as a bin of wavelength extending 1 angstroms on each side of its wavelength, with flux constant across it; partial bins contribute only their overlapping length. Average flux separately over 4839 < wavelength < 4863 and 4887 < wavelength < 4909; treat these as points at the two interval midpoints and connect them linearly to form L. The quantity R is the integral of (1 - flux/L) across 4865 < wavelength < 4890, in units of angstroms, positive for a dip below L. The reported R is 3.01 angstroms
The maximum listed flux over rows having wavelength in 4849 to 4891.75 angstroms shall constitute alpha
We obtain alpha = 122.2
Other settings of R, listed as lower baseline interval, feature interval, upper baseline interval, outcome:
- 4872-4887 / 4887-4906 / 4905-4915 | 0.3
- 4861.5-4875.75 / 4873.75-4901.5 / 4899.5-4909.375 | 6.3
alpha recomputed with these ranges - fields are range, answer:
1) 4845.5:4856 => 76.69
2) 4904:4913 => 54.94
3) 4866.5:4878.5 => 48.47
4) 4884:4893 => 47.33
